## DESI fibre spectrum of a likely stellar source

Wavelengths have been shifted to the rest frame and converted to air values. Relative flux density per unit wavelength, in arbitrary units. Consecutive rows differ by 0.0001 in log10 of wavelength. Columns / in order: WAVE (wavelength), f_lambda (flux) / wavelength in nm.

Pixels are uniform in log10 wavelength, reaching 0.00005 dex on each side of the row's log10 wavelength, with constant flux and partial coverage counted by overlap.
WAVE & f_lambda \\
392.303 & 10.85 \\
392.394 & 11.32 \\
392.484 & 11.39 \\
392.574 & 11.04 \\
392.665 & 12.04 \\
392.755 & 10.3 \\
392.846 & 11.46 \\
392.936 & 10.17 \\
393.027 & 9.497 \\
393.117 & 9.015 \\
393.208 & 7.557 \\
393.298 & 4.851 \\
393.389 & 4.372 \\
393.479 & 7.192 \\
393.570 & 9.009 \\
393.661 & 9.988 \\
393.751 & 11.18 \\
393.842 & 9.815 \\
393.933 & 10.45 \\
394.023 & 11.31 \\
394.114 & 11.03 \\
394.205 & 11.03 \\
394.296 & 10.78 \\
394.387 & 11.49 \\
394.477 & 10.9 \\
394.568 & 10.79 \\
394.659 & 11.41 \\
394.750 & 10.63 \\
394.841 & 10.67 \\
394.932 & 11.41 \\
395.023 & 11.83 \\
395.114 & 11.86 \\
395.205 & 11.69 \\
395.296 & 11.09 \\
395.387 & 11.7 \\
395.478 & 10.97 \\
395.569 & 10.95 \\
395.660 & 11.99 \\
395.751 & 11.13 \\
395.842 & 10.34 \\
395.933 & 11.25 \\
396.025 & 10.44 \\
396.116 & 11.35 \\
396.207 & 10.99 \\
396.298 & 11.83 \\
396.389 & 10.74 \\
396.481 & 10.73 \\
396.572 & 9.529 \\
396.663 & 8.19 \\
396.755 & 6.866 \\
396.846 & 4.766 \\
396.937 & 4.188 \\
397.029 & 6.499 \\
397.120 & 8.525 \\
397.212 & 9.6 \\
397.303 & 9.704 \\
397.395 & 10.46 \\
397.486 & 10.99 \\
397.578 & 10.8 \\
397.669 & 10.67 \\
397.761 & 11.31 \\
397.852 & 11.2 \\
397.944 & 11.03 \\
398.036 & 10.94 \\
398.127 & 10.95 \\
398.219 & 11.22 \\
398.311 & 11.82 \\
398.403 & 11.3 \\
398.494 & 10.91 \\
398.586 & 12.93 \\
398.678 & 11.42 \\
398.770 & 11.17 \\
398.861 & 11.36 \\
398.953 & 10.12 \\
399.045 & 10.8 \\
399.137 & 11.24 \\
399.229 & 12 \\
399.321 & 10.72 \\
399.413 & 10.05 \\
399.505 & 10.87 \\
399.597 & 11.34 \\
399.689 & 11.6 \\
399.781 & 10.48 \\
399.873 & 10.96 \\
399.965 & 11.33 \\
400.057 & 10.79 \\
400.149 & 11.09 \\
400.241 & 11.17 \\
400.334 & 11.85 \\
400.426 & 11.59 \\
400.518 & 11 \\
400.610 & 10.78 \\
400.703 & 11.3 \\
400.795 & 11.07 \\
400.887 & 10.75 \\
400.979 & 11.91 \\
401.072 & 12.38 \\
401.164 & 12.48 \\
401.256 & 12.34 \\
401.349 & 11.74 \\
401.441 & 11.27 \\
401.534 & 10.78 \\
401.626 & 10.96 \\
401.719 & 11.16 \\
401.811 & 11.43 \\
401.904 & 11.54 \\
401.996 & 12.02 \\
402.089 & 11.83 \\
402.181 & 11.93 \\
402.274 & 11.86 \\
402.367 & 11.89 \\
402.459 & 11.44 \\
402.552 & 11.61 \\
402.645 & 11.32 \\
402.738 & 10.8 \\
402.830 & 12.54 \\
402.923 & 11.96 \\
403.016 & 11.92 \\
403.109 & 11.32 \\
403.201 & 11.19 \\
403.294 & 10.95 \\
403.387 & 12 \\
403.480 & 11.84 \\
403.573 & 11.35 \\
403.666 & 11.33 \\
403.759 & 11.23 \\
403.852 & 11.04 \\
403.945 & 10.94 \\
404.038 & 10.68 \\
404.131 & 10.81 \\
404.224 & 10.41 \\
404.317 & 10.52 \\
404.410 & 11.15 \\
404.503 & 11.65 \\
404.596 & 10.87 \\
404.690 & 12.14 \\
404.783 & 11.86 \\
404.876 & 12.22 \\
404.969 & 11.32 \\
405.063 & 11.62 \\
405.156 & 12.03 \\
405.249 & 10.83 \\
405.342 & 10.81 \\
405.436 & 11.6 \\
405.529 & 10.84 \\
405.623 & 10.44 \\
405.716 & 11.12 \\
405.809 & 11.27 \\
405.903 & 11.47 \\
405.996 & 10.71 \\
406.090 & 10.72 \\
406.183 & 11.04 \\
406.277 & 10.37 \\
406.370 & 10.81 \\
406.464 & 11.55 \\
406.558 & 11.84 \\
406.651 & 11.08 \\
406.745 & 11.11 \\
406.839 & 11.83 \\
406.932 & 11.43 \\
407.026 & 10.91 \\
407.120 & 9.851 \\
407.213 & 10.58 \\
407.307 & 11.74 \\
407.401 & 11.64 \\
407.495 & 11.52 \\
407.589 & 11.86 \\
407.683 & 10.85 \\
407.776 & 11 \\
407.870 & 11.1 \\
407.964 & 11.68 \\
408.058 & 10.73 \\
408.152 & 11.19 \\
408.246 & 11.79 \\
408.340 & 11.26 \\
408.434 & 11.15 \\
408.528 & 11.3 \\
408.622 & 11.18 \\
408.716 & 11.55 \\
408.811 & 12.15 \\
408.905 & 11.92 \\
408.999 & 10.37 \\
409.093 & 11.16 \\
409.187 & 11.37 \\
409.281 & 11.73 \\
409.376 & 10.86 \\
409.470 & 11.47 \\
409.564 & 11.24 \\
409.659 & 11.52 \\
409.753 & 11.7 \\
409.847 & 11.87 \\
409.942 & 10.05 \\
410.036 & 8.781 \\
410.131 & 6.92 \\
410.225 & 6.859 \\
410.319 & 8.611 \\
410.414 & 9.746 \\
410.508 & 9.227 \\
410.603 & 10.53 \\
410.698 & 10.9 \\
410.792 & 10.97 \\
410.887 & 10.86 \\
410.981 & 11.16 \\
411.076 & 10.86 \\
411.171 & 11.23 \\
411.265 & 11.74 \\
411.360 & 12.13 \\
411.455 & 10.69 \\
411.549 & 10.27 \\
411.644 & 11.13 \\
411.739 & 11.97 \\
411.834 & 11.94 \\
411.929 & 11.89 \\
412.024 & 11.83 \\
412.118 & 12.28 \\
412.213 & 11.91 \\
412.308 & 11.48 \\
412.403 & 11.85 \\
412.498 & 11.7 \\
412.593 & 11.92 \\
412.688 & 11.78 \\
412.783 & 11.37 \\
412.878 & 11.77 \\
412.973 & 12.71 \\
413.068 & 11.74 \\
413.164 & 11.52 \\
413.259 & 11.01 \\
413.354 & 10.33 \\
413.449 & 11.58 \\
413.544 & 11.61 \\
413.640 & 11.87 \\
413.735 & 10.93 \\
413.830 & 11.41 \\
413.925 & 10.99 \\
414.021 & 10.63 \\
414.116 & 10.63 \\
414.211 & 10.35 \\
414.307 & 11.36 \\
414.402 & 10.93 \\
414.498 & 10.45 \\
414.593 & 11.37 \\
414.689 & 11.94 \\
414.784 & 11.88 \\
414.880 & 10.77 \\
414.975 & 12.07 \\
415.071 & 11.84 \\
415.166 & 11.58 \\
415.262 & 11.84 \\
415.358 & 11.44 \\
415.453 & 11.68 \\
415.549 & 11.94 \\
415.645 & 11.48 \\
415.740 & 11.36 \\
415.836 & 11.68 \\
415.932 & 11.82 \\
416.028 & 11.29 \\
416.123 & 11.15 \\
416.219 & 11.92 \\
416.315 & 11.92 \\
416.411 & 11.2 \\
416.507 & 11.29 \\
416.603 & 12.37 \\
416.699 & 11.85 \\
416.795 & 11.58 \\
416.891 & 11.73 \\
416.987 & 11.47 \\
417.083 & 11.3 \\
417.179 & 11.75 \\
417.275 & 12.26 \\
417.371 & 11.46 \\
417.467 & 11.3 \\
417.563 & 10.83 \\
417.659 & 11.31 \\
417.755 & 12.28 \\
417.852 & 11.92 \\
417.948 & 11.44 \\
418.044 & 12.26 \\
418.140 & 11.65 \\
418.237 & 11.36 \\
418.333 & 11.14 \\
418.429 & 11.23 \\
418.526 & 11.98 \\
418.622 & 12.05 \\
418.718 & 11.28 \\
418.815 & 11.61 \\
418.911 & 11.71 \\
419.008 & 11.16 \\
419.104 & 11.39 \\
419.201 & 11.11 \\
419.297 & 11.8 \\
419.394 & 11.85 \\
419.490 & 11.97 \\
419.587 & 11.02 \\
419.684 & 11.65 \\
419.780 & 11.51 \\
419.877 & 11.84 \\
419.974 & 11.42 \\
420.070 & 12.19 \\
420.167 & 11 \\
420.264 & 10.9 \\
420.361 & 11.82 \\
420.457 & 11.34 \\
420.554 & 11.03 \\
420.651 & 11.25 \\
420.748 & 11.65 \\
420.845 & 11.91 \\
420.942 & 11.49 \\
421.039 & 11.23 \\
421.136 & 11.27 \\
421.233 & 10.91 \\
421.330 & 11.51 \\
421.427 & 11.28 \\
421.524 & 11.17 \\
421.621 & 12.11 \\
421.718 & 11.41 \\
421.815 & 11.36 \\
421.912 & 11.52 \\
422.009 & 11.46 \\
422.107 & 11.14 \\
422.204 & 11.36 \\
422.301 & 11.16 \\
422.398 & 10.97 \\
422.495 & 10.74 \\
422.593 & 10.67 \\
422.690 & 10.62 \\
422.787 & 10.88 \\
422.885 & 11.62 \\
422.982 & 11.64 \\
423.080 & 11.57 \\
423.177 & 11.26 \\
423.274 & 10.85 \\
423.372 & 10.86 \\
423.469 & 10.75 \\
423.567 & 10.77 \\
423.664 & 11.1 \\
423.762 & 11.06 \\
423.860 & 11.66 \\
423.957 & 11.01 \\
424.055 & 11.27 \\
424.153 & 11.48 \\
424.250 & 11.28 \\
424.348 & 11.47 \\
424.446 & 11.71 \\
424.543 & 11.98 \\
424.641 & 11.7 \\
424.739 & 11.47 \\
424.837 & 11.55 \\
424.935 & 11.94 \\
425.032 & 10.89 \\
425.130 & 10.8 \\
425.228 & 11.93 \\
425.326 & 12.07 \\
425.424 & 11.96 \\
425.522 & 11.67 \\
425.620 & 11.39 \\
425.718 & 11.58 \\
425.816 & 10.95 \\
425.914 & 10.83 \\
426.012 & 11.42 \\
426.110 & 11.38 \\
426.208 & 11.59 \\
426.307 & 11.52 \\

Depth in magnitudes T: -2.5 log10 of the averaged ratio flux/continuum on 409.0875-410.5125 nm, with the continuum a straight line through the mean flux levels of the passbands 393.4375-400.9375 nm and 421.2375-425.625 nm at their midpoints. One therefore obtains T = 0.08 mag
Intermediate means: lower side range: 10.6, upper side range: 11.3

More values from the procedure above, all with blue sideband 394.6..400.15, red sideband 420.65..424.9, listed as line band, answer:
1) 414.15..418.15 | -0.04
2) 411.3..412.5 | -0.06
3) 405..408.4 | -0.03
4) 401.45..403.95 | -0.07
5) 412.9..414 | -0.04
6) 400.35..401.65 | -0.08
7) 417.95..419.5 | -0.04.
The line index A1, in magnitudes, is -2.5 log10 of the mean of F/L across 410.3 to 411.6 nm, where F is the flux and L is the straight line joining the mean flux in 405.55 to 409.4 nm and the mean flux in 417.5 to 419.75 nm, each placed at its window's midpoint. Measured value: 0.06 mag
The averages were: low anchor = 11.2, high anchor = 11.6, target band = 10.7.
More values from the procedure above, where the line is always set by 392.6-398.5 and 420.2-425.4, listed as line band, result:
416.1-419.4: -0.047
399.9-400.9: -0.081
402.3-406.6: -0.075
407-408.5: -0.050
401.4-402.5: -0.107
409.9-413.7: -0.011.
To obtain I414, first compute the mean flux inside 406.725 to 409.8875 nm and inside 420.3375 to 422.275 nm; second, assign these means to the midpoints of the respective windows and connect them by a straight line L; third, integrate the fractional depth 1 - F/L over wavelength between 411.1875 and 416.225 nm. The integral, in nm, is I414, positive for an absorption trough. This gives -0.06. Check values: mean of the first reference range 11.3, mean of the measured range 11.5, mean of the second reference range 11.4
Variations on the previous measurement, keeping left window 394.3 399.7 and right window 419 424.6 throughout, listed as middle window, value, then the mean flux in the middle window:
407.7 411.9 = 0.04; 10.9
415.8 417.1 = -0.05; 11.6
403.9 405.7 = -0.06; 11.2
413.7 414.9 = 0.01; 11.1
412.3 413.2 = -0.06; 11.8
